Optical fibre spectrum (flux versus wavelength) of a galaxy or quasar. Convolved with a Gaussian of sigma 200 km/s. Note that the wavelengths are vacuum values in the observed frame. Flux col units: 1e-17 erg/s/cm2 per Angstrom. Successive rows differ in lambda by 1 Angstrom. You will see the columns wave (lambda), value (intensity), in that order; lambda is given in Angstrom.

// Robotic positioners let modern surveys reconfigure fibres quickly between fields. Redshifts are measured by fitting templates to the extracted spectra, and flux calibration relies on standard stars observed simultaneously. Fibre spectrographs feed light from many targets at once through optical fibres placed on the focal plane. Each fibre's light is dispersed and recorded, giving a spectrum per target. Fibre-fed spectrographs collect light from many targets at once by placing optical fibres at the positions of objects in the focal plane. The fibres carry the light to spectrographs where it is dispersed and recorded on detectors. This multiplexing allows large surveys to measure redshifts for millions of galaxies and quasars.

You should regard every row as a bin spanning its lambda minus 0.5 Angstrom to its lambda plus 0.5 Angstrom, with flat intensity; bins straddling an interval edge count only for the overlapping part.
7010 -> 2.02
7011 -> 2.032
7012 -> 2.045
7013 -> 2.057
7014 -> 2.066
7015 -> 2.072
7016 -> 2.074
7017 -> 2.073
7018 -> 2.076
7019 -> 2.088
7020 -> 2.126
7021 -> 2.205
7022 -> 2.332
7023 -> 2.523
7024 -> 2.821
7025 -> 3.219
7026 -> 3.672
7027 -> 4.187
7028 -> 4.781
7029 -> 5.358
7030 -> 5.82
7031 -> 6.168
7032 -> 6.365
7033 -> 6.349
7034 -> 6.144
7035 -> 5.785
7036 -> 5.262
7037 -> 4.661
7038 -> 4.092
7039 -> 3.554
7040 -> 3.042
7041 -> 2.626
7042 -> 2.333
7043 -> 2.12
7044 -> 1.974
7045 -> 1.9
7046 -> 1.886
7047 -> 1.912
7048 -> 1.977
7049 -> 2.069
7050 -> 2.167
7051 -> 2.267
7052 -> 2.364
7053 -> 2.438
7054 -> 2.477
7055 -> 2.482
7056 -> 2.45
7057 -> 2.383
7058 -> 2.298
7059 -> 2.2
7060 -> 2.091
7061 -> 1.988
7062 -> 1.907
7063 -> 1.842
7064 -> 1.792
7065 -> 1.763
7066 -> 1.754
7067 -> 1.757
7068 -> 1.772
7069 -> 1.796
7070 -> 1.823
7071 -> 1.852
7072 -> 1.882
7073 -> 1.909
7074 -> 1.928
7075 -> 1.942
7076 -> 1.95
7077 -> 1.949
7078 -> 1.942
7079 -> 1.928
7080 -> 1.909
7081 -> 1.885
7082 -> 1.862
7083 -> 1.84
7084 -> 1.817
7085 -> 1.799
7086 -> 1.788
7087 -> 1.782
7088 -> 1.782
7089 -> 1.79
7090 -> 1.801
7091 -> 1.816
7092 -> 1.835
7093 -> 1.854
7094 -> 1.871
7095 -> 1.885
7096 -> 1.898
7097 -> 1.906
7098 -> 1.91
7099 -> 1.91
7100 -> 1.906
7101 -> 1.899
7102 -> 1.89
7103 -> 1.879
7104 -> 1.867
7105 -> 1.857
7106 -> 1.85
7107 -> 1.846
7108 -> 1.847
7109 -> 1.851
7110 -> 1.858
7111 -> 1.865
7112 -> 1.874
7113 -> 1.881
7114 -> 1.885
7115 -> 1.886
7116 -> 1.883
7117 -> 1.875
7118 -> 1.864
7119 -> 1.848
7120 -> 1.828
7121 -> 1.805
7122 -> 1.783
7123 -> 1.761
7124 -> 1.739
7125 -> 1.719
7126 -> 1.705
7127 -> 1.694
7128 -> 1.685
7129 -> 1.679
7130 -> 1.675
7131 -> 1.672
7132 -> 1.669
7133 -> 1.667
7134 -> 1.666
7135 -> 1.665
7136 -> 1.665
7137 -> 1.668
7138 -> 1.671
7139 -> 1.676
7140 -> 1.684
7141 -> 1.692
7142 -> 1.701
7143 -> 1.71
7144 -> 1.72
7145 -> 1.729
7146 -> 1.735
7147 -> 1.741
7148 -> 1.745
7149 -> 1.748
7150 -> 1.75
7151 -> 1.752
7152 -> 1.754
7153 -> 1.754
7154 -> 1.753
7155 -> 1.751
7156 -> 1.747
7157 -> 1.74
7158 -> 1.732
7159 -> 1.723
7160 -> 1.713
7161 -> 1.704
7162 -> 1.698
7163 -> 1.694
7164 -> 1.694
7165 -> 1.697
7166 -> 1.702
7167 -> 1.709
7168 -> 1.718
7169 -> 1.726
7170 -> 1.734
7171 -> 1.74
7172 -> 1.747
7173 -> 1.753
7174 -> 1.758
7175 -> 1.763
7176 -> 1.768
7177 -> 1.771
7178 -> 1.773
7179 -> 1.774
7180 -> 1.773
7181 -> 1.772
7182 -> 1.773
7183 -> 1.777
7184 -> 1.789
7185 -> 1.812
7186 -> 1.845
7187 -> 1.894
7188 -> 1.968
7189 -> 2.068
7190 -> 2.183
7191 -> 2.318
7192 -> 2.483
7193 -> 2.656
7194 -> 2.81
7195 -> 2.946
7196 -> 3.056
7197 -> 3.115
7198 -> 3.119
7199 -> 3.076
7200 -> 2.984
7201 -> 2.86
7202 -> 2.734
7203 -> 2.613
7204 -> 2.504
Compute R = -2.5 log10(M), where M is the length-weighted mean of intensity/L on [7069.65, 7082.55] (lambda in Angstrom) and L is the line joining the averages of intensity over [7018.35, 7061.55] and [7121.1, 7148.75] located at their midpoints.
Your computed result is 0.36 mag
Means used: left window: 3.23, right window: 1.7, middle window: 1.91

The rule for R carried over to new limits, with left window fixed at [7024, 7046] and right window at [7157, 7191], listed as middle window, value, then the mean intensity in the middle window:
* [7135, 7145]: 0.37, 1.69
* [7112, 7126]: 0.44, 1.82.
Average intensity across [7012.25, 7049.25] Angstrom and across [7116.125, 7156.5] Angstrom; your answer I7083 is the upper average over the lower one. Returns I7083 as 0.52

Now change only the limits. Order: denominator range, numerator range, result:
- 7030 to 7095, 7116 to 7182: 0.69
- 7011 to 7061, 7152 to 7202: 0.66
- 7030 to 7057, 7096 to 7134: 0.54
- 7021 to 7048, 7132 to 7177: 0.45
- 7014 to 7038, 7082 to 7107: 0.48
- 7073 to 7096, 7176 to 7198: 1.17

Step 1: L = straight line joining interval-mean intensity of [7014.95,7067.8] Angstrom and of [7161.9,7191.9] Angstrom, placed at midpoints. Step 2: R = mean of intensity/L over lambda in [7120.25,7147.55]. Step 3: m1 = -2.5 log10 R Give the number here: 0.27 mag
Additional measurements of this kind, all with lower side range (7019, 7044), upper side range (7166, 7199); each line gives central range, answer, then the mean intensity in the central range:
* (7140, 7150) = 0.422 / 1.72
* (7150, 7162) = 0.353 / 1.74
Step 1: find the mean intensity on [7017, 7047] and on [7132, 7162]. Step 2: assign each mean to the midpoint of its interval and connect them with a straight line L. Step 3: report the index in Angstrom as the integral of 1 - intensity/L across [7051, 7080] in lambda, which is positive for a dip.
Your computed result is 9.99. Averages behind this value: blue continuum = 3.65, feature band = 2.03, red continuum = 1.71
